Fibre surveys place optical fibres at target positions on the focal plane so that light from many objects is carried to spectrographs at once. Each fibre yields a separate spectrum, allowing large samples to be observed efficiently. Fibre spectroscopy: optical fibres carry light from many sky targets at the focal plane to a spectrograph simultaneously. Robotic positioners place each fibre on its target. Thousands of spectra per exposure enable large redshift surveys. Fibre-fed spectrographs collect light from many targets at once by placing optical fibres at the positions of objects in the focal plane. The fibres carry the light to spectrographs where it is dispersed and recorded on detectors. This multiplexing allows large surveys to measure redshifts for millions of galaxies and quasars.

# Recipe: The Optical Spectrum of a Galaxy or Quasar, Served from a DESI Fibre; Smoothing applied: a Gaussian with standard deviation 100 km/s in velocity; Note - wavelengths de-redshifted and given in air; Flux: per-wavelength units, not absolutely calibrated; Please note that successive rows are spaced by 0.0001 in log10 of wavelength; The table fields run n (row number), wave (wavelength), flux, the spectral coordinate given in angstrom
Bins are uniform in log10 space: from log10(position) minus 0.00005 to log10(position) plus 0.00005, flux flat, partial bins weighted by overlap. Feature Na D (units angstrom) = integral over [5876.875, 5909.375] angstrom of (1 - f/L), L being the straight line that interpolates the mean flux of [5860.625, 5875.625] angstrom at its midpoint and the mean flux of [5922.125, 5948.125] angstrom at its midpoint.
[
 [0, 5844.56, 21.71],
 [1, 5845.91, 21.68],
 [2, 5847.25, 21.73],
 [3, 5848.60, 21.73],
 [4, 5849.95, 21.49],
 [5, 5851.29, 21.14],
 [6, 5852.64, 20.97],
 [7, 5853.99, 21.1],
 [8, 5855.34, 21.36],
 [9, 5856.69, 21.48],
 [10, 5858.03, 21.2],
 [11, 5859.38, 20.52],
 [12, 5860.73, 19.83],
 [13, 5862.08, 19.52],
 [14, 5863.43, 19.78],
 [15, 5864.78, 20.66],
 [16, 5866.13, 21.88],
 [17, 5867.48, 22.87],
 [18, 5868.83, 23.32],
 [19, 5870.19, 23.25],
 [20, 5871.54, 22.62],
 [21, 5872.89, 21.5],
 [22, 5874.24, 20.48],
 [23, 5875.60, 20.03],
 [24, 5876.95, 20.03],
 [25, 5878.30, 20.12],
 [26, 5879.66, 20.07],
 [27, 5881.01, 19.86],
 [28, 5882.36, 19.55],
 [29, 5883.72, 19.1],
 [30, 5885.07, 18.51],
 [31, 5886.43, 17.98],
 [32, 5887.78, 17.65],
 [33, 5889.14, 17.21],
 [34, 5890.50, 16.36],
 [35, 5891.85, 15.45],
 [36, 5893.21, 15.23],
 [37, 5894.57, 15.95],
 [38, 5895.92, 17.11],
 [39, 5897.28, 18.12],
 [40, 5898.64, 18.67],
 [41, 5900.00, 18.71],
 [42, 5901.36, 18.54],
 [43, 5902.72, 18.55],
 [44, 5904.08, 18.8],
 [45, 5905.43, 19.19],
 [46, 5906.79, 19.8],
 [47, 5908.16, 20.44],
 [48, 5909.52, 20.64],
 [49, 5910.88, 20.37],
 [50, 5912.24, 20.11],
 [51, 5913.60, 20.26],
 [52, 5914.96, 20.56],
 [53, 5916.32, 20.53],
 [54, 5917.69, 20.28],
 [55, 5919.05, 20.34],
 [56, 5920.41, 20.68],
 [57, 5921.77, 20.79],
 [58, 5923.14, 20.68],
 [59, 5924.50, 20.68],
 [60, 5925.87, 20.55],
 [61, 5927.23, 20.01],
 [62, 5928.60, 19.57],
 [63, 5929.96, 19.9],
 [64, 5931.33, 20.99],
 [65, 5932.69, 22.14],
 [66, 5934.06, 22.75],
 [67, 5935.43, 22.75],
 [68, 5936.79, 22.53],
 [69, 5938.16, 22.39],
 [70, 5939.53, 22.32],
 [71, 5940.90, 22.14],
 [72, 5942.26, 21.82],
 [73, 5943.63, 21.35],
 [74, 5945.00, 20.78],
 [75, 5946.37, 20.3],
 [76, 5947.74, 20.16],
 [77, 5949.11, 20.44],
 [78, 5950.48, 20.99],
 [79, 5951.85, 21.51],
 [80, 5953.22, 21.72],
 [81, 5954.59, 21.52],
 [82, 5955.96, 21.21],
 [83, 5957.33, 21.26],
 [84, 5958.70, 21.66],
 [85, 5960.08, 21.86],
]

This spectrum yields 4.52 angstrom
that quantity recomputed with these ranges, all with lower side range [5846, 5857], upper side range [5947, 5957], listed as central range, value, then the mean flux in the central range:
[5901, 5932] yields 1.6 angstrom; 20.1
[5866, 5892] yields 1.7 angstrom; 19.9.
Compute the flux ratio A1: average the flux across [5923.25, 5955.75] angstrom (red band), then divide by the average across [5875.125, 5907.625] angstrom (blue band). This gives 1.2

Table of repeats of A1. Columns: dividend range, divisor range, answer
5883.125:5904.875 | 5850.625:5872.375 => 0.83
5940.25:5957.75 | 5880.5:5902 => 1.19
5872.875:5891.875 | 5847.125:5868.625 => 0.90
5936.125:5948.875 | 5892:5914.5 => 1.15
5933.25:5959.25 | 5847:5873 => 1.01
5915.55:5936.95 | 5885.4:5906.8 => 1.18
